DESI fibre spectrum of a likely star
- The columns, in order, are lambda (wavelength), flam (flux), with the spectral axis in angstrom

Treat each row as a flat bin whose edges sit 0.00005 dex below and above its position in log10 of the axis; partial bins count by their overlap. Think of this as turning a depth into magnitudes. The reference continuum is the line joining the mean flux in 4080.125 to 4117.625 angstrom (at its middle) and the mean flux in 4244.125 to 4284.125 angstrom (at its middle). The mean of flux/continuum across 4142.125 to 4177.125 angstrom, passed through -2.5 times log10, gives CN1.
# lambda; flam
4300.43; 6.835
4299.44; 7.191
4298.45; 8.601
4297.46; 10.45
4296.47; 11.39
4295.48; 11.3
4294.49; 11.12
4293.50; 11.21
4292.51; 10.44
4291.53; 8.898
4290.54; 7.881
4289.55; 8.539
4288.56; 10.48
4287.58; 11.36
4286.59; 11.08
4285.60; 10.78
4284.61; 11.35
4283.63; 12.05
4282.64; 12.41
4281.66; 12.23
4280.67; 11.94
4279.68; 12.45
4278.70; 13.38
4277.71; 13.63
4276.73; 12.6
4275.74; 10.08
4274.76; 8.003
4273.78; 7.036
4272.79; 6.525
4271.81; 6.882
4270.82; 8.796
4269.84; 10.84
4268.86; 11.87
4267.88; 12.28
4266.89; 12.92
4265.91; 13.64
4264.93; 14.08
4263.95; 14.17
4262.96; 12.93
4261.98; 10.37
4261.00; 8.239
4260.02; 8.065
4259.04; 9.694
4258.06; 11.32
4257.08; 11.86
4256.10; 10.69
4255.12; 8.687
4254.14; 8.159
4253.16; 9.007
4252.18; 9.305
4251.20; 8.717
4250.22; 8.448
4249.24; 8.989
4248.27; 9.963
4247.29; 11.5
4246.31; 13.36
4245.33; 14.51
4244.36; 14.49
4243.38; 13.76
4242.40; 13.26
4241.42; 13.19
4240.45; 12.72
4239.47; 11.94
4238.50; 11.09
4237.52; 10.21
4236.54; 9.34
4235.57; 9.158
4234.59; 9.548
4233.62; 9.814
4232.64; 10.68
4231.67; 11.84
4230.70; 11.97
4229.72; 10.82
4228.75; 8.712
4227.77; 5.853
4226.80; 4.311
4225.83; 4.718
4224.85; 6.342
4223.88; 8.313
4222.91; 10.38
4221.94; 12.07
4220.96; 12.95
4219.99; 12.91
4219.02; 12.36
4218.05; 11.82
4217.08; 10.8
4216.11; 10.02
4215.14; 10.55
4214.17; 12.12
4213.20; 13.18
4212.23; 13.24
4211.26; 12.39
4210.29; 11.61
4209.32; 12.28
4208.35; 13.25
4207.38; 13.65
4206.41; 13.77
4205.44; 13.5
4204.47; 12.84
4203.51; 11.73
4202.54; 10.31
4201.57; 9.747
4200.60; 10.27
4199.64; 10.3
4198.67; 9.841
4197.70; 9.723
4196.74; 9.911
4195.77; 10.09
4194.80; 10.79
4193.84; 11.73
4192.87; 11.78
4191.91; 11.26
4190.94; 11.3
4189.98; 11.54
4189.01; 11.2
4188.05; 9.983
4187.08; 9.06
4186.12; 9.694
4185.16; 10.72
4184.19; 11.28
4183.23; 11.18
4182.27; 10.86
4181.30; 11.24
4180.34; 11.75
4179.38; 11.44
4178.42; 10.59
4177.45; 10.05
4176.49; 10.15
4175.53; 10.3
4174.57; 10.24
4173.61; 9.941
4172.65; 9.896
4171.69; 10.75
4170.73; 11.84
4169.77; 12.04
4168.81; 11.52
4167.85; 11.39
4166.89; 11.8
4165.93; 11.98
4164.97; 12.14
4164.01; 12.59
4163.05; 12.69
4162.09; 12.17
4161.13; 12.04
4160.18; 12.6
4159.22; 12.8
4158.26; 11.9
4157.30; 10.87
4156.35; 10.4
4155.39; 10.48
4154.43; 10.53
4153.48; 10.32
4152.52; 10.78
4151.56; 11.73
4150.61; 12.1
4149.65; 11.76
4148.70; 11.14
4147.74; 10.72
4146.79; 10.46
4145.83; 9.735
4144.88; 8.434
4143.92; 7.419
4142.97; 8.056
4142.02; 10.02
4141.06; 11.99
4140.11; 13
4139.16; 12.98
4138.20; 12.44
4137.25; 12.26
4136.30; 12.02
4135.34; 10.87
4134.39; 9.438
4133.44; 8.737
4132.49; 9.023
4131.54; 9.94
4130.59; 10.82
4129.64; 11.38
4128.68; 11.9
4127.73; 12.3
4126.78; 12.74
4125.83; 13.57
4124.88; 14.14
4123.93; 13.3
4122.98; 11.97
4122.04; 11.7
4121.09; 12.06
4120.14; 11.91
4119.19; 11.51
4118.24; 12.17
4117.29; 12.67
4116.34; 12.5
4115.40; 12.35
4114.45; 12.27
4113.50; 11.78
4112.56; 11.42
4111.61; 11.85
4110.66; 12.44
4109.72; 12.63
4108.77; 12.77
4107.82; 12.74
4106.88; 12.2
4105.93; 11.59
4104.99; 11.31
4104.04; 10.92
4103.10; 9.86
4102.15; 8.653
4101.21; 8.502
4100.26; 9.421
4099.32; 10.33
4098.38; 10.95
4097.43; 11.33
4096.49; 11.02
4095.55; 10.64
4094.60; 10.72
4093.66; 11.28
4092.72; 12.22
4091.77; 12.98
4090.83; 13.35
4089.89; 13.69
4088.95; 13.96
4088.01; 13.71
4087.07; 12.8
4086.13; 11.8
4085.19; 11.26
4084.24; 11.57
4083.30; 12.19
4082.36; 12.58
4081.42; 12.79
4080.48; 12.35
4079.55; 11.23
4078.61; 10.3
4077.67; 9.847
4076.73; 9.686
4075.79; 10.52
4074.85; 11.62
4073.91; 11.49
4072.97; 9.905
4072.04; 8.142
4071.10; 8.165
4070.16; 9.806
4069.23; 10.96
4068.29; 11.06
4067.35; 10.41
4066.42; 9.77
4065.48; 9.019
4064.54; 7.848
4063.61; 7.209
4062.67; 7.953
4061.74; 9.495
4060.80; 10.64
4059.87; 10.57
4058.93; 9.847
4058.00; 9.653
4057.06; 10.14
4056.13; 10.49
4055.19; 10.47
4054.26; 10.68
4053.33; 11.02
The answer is 0.044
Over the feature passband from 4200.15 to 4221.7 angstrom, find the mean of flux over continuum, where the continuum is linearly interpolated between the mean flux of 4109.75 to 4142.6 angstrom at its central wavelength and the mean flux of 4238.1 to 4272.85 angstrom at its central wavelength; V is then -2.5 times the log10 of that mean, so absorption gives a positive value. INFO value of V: -0.07 mag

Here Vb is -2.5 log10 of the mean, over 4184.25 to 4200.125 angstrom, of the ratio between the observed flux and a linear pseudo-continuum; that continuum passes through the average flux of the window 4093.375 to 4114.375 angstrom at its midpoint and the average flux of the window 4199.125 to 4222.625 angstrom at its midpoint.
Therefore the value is 0.121 mag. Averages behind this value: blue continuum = 11.1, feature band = 10.6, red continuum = 12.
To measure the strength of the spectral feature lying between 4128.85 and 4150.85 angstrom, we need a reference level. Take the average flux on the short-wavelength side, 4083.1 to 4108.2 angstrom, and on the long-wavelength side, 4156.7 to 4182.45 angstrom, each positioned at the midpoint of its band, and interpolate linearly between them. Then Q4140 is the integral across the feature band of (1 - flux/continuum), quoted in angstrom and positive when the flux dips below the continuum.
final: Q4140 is 1.5 angstrom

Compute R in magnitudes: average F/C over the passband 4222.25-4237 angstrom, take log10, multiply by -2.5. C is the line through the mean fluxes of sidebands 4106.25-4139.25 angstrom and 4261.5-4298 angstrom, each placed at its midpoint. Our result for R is 0.27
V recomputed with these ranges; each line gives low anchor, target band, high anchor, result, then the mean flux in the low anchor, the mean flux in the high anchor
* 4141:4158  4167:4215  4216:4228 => -0.14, 10.4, 9.51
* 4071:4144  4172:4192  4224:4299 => 0.04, 11.5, 10.5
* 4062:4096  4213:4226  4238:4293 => 0.03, 11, 10.9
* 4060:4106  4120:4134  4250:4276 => -0.10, 10.8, 10.1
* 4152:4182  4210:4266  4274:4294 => 0.04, 11.3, 11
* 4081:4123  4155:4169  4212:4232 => -0.08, 11.8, 10.2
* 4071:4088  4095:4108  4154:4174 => 0.06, 11.1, 11.5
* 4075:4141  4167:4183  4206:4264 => 0.03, 11.7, 10.8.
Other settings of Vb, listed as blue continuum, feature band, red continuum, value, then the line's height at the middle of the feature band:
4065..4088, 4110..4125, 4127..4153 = -0.13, 10.8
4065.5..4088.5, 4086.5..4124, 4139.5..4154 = -0.09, 10.8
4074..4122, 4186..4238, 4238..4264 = 0.05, 11.2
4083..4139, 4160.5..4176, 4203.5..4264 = -0.01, 11.3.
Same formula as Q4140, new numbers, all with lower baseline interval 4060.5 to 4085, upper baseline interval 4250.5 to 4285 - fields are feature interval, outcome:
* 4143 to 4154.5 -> 0.1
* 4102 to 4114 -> -1.5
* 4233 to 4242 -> -0.1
